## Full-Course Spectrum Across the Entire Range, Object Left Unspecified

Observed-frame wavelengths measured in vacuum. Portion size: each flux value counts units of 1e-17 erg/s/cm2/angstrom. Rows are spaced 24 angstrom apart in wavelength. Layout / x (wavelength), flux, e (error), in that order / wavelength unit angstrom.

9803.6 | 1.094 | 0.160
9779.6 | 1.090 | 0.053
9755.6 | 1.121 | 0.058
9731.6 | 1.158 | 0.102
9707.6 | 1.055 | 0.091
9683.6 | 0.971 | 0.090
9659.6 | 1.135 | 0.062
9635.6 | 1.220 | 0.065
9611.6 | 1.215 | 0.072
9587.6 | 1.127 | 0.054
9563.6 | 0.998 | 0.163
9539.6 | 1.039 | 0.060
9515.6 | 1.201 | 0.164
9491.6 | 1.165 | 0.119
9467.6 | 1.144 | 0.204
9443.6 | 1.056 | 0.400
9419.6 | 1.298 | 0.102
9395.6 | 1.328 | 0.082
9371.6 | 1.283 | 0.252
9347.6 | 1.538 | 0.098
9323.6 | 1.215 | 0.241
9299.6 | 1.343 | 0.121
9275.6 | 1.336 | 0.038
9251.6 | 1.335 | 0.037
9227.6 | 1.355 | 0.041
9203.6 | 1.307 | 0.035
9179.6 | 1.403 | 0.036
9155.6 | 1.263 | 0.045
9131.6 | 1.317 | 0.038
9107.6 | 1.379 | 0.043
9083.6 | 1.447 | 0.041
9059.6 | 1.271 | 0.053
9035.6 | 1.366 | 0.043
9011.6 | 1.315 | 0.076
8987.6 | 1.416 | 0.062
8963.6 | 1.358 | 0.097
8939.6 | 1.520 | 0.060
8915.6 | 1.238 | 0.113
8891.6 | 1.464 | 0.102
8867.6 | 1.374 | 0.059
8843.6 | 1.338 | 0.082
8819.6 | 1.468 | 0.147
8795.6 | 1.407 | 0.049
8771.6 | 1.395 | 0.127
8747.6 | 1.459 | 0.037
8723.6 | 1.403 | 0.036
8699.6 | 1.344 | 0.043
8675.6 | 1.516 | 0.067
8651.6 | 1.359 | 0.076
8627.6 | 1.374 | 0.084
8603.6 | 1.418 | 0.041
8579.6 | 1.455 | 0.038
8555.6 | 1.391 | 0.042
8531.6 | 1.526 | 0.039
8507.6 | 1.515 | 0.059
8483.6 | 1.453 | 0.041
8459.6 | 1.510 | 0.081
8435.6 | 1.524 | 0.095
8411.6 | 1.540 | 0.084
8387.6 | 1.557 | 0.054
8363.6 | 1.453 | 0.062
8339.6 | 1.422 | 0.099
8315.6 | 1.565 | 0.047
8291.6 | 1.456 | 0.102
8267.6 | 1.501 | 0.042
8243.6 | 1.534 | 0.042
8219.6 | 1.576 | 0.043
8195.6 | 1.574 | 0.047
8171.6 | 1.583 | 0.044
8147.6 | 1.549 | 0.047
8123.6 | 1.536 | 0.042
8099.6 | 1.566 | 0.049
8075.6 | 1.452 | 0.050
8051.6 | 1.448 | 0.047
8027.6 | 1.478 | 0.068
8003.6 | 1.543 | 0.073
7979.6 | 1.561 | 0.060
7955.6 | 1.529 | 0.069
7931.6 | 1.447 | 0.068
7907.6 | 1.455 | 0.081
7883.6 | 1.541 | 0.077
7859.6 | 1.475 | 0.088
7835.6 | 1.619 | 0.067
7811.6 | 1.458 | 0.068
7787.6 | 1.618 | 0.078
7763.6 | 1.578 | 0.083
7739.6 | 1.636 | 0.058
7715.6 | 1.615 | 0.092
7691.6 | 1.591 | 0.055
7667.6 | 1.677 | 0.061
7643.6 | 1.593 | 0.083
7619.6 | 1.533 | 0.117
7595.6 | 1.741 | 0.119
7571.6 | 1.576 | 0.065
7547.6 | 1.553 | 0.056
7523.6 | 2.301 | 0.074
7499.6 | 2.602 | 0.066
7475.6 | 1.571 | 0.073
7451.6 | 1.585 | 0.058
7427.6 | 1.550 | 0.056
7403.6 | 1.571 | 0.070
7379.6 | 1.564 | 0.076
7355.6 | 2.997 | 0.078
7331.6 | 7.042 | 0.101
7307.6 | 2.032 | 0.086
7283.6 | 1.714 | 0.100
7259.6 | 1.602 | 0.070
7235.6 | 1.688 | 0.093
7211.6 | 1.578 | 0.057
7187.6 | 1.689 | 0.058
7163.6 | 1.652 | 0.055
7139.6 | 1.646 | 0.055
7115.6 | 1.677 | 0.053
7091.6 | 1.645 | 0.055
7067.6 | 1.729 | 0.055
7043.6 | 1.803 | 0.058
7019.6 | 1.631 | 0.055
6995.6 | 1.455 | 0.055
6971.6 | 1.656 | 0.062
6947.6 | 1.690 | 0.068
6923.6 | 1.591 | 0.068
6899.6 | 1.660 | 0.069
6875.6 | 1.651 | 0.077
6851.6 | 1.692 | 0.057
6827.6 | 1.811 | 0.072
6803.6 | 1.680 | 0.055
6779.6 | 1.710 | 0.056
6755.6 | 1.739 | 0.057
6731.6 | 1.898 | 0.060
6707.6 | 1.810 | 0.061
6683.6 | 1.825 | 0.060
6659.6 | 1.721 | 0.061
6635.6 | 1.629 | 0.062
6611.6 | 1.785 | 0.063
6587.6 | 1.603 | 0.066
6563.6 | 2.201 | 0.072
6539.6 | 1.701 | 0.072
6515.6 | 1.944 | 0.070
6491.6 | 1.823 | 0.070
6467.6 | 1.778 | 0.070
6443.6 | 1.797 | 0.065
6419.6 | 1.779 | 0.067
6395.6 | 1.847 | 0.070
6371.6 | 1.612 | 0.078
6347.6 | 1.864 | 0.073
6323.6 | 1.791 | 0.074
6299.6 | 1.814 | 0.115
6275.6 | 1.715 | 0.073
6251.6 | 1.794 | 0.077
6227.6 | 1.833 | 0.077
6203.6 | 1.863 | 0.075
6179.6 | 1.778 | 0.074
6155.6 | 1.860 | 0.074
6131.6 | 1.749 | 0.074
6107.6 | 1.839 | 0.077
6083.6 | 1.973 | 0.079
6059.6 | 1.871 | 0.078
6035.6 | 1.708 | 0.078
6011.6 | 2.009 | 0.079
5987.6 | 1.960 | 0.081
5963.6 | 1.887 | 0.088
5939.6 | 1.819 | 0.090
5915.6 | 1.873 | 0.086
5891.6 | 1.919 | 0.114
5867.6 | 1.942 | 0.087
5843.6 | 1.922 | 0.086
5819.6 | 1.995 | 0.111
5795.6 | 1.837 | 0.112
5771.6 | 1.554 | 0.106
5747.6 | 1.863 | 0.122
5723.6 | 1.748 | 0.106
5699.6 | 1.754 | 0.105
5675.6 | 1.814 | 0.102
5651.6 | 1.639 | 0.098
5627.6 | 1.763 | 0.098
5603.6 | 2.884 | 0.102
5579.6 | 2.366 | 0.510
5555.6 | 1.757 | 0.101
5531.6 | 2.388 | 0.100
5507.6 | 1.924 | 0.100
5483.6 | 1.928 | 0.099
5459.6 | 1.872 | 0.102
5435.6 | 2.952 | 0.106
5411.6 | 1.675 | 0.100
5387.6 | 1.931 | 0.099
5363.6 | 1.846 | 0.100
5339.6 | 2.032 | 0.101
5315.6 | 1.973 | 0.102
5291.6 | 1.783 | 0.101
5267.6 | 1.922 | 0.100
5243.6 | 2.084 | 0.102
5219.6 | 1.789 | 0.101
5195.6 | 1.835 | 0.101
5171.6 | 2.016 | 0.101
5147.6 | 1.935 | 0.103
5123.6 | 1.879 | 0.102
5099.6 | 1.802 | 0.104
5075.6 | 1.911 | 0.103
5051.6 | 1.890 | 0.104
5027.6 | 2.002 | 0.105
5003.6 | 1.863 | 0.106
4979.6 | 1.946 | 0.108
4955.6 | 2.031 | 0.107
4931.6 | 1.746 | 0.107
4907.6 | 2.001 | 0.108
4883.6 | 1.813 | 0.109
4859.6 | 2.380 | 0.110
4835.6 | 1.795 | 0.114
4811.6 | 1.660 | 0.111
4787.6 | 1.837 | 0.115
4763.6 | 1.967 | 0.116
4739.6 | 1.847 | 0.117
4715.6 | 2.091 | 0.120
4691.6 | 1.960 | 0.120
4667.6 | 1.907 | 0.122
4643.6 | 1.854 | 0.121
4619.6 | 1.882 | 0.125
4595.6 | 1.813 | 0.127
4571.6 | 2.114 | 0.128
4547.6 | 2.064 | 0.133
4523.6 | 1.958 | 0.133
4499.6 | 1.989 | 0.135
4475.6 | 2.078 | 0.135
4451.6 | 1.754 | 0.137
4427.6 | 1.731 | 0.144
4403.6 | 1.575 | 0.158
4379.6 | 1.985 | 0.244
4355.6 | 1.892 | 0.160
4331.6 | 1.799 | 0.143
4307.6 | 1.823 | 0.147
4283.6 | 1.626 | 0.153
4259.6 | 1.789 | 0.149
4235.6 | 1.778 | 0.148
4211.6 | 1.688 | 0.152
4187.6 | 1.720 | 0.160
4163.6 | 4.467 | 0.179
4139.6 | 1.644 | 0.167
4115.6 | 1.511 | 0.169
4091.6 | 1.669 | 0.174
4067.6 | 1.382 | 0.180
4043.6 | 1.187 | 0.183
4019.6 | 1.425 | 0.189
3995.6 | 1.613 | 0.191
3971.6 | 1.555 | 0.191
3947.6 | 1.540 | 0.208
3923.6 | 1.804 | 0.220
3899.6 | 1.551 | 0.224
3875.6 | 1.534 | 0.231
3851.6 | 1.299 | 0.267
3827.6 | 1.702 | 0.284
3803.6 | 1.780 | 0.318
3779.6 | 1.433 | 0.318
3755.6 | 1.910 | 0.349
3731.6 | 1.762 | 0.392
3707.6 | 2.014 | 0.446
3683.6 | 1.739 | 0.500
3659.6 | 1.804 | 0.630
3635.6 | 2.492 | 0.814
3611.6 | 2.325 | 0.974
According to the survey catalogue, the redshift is 0.117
